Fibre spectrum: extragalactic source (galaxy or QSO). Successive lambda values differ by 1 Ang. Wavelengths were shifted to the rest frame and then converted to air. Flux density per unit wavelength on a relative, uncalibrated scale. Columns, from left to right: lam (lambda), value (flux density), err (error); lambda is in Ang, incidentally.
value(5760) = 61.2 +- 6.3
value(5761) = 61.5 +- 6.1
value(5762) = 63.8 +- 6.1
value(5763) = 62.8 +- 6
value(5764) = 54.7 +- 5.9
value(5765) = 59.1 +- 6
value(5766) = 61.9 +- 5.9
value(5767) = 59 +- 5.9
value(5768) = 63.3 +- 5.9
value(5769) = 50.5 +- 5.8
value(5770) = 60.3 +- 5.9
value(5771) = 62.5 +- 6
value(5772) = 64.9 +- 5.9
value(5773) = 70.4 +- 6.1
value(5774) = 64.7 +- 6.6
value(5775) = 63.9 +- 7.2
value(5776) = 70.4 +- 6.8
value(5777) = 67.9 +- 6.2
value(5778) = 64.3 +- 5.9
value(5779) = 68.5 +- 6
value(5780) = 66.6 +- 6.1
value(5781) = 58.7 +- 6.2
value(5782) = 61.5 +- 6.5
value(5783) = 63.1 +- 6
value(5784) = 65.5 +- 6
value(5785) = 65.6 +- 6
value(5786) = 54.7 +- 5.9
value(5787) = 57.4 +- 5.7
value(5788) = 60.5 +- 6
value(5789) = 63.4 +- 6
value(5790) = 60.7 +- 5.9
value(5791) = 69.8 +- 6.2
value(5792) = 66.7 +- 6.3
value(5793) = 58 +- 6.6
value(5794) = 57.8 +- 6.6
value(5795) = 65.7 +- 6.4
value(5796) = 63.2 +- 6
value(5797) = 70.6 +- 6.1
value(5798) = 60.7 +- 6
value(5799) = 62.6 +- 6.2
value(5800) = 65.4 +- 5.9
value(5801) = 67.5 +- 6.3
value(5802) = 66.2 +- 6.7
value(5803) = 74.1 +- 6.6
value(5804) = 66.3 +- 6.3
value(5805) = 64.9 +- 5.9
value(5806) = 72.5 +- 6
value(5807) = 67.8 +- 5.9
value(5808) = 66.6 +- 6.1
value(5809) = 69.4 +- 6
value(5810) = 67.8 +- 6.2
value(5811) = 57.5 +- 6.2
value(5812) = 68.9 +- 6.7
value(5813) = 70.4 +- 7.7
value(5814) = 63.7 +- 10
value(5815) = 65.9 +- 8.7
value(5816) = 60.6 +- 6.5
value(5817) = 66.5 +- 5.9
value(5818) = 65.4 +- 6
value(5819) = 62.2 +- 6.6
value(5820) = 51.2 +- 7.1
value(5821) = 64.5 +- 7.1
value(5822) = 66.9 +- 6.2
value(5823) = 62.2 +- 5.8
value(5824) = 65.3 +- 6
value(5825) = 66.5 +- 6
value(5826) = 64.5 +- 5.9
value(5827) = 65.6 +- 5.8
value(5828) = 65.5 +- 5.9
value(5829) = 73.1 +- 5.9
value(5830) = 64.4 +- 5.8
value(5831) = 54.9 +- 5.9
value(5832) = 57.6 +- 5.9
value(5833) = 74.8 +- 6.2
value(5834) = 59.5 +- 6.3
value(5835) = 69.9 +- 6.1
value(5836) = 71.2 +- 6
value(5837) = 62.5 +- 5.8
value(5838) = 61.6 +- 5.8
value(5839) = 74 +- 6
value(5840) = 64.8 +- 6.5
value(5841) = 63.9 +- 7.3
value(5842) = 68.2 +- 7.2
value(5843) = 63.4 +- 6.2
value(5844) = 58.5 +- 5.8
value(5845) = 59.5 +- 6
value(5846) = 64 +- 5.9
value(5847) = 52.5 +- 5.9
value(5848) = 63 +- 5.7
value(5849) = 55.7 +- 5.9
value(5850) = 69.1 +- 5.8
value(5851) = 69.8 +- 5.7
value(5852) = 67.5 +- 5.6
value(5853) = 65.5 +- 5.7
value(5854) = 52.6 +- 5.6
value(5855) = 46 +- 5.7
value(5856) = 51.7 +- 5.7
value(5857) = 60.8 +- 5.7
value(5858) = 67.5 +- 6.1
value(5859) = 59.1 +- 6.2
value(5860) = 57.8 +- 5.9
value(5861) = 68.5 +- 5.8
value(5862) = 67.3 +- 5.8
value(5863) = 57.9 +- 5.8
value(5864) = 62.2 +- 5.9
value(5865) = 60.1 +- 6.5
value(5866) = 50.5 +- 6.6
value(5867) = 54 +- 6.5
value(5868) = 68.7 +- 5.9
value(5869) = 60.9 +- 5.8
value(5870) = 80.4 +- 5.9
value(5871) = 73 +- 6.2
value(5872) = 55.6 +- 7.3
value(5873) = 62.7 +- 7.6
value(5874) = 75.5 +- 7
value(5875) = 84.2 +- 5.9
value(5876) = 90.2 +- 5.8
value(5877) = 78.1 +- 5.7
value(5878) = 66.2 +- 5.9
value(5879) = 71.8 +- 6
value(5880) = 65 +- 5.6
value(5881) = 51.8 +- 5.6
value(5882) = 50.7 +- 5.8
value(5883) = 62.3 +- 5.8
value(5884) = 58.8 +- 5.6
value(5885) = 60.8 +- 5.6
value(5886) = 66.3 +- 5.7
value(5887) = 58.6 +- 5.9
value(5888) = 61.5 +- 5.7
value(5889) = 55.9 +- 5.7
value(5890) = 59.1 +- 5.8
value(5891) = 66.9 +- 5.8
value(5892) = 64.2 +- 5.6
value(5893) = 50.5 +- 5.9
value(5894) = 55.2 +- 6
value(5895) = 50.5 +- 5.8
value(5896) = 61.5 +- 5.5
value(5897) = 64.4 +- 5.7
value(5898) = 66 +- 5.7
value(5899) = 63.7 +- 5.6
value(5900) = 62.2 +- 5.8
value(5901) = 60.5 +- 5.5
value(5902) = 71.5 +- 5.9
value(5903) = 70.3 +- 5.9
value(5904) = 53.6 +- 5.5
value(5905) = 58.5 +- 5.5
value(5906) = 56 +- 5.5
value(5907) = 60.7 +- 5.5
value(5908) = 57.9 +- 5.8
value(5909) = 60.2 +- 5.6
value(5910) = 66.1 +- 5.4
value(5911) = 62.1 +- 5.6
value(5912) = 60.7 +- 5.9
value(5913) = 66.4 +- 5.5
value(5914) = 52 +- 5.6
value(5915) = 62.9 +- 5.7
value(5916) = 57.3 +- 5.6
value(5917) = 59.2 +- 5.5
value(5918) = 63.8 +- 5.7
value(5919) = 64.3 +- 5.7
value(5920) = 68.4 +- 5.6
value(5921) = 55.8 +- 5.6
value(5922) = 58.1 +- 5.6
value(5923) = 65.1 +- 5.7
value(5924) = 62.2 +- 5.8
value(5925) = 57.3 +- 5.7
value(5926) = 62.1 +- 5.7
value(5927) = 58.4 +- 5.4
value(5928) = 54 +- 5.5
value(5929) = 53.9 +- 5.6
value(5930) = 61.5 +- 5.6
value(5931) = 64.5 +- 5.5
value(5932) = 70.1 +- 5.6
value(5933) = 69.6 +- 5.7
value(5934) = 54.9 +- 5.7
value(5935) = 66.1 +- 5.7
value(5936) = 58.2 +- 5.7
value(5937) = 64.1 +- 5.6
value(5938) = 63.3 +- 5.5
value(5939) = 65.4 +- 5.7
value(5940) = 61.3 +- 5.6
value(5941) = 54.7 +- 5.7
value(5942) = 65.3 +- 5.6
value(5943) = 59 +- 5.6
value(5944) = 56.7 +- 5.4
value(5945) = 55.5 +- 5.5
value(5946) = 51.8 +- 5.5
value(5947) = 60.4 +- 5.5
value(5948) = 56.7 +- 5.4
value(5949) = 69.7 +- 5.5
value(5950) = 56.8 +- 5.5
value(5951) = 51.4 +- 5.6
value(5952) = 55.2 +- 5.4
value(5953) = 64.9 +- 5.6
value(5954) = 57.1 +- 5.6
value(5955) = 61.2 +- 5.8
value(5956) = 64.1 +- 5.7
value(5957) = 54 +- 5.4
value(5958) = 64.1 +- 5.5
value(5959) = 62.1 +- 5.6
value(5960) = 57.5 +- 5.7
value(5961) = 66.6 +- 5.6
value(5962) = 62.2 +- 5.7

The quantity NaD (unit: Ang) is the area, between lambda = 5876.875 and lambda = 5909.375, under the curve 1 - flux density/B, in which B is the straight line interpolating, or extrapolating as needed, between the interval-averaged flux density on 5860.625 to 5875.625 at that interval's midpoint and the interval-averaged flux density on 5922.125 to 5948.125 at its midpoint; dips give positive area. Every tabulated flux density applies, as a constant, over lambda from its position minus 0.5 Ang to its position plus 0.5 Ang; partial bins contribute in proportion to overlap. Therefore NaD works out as 1.3 Ang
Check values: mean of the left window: 65.6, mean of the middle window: 61.1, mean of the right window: 60.5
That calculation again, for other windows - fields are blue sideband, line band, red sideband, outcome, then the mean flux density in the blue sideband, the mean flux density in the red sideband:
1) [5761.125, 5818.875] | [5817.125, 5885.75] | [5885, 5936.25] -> -1.5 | 64.1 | 61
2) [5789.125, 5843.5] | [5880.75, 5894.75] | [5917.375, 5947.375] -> 0.8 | 65.2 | 60.9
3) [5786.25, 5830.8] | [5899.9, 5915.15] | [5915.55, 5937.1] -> 0.1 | 64.8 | 61.3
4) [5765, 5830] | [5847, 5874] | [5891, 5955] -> 0.2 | 64.3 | 60.6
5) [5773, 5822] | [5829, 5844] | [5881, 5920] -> -0.5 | 64.6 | 60.6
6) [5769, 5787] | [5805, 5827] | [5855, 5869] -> -1.1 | 63.7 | 60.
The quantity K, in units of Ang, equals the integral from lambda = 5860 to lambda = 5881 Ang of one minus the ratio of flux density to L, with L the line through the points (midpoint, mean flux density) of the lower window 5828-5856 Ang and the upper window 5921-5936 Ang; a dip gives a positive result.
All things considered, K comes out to -1.6 Ang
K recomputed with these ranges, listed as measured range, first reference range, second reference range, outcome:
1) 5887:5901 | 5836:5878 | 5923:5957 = 0.53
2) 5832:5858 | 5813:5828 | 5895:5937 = 0.21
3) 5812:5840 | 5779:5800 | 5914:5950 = -1.17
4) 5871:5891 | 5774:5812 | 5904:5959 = -1.06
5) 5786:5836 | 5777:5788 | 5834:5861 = -1.71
